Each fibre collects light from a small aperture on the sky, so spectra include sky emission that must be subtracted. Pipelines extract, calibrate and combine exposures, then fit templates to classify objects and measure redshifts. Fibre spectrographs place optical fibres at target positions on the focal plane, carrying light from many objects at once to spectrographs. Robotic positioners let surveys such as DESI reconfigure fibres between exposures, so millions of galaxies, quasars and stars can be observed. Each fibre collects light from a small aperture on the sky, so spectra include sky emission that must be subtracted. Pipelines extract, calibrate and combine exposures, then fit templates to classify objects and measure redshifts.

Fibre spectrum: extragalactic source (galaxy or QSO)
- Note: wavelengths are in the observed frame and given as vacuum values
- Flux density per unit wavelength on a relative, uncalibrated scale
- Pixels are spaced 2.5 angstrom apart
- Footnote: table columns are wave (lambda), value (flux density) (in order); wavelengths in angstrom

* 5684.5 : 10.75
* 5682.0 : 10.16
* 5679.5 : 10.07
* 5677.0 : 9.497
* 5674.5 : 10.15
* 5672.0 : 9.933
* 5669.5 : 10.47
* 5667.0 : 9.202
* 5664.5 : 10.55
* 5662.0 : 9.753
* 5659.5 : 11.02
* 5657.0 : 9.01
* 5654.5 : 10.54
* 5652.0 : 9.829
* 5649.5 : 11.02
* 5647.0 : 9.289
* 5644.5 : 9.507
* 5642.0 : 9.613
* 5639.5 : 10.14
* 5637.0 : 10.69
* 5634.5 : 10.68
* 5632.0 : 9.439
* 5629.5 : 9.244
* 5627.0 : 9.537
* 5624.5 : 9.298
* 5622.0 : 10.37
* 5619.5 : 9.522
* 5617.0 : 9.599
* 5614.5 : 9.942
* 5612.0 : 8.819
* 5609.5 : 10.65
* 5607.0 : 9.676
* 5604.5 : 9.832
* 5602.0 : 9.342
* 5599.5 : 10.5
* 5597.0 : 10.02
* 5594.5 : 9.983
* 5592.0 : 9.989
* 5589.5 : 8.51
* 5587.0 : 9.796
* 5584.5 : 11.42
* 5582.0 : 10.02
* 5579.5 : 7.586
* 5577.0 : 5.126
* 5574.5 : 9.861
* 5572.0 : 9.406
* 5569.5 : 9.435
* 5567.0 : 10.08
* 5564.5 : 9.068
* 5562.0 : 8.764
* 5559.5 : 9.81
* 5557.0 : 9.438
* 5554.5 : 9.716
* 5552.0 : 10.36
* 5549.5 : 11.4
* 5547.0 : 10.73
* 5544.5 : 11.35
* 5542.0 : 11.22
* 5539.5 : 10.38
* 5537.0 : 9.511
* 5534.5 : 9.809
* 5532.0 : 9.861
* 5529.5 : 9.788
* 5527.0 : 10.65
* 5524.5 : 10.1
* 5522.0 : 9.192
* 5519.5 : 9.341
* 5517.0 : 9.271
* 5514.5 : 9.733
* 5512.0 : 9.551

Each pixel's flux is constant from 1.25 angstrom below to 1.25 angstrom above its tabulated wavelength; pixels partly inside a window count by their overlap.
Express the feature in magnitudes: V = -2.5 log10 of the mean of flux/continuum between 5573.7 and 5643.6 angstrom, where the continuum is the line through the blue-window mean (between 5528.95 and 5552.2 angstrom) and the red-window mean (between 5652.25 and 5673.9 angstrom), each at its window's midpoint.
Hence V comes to 0.068 mag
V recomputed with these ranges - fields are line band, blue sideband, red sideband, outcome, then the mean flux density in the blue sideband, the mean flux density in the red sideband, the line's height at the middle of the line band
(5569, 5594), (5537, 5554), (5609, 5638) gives 0.13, 10.8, 9.79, 10.3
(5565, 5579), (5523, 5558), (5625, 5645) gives 0.16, 10.3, 9.85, 10.2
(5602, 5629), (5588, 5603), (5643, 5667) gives 0.01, 9.73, 10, 9.82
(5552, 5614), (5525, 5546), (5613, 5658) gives 0.07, 10.3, 9.85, 10.1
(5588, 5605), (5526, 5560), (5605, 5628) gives 0.02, 10.3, 9.72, 9.88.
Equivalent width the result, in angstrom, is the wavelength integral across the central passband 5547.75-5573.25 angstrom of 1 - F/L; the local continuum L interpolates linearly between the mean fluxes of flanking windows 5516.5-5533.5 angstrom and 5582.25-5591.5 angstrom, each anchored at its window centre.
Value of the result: 0.23 angstrom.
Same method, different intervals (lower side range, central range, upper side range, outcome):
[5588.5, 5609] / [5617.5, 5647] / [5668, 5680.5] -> 0.26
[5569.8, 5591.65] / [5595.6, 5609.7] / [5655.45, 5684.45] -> -1.04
